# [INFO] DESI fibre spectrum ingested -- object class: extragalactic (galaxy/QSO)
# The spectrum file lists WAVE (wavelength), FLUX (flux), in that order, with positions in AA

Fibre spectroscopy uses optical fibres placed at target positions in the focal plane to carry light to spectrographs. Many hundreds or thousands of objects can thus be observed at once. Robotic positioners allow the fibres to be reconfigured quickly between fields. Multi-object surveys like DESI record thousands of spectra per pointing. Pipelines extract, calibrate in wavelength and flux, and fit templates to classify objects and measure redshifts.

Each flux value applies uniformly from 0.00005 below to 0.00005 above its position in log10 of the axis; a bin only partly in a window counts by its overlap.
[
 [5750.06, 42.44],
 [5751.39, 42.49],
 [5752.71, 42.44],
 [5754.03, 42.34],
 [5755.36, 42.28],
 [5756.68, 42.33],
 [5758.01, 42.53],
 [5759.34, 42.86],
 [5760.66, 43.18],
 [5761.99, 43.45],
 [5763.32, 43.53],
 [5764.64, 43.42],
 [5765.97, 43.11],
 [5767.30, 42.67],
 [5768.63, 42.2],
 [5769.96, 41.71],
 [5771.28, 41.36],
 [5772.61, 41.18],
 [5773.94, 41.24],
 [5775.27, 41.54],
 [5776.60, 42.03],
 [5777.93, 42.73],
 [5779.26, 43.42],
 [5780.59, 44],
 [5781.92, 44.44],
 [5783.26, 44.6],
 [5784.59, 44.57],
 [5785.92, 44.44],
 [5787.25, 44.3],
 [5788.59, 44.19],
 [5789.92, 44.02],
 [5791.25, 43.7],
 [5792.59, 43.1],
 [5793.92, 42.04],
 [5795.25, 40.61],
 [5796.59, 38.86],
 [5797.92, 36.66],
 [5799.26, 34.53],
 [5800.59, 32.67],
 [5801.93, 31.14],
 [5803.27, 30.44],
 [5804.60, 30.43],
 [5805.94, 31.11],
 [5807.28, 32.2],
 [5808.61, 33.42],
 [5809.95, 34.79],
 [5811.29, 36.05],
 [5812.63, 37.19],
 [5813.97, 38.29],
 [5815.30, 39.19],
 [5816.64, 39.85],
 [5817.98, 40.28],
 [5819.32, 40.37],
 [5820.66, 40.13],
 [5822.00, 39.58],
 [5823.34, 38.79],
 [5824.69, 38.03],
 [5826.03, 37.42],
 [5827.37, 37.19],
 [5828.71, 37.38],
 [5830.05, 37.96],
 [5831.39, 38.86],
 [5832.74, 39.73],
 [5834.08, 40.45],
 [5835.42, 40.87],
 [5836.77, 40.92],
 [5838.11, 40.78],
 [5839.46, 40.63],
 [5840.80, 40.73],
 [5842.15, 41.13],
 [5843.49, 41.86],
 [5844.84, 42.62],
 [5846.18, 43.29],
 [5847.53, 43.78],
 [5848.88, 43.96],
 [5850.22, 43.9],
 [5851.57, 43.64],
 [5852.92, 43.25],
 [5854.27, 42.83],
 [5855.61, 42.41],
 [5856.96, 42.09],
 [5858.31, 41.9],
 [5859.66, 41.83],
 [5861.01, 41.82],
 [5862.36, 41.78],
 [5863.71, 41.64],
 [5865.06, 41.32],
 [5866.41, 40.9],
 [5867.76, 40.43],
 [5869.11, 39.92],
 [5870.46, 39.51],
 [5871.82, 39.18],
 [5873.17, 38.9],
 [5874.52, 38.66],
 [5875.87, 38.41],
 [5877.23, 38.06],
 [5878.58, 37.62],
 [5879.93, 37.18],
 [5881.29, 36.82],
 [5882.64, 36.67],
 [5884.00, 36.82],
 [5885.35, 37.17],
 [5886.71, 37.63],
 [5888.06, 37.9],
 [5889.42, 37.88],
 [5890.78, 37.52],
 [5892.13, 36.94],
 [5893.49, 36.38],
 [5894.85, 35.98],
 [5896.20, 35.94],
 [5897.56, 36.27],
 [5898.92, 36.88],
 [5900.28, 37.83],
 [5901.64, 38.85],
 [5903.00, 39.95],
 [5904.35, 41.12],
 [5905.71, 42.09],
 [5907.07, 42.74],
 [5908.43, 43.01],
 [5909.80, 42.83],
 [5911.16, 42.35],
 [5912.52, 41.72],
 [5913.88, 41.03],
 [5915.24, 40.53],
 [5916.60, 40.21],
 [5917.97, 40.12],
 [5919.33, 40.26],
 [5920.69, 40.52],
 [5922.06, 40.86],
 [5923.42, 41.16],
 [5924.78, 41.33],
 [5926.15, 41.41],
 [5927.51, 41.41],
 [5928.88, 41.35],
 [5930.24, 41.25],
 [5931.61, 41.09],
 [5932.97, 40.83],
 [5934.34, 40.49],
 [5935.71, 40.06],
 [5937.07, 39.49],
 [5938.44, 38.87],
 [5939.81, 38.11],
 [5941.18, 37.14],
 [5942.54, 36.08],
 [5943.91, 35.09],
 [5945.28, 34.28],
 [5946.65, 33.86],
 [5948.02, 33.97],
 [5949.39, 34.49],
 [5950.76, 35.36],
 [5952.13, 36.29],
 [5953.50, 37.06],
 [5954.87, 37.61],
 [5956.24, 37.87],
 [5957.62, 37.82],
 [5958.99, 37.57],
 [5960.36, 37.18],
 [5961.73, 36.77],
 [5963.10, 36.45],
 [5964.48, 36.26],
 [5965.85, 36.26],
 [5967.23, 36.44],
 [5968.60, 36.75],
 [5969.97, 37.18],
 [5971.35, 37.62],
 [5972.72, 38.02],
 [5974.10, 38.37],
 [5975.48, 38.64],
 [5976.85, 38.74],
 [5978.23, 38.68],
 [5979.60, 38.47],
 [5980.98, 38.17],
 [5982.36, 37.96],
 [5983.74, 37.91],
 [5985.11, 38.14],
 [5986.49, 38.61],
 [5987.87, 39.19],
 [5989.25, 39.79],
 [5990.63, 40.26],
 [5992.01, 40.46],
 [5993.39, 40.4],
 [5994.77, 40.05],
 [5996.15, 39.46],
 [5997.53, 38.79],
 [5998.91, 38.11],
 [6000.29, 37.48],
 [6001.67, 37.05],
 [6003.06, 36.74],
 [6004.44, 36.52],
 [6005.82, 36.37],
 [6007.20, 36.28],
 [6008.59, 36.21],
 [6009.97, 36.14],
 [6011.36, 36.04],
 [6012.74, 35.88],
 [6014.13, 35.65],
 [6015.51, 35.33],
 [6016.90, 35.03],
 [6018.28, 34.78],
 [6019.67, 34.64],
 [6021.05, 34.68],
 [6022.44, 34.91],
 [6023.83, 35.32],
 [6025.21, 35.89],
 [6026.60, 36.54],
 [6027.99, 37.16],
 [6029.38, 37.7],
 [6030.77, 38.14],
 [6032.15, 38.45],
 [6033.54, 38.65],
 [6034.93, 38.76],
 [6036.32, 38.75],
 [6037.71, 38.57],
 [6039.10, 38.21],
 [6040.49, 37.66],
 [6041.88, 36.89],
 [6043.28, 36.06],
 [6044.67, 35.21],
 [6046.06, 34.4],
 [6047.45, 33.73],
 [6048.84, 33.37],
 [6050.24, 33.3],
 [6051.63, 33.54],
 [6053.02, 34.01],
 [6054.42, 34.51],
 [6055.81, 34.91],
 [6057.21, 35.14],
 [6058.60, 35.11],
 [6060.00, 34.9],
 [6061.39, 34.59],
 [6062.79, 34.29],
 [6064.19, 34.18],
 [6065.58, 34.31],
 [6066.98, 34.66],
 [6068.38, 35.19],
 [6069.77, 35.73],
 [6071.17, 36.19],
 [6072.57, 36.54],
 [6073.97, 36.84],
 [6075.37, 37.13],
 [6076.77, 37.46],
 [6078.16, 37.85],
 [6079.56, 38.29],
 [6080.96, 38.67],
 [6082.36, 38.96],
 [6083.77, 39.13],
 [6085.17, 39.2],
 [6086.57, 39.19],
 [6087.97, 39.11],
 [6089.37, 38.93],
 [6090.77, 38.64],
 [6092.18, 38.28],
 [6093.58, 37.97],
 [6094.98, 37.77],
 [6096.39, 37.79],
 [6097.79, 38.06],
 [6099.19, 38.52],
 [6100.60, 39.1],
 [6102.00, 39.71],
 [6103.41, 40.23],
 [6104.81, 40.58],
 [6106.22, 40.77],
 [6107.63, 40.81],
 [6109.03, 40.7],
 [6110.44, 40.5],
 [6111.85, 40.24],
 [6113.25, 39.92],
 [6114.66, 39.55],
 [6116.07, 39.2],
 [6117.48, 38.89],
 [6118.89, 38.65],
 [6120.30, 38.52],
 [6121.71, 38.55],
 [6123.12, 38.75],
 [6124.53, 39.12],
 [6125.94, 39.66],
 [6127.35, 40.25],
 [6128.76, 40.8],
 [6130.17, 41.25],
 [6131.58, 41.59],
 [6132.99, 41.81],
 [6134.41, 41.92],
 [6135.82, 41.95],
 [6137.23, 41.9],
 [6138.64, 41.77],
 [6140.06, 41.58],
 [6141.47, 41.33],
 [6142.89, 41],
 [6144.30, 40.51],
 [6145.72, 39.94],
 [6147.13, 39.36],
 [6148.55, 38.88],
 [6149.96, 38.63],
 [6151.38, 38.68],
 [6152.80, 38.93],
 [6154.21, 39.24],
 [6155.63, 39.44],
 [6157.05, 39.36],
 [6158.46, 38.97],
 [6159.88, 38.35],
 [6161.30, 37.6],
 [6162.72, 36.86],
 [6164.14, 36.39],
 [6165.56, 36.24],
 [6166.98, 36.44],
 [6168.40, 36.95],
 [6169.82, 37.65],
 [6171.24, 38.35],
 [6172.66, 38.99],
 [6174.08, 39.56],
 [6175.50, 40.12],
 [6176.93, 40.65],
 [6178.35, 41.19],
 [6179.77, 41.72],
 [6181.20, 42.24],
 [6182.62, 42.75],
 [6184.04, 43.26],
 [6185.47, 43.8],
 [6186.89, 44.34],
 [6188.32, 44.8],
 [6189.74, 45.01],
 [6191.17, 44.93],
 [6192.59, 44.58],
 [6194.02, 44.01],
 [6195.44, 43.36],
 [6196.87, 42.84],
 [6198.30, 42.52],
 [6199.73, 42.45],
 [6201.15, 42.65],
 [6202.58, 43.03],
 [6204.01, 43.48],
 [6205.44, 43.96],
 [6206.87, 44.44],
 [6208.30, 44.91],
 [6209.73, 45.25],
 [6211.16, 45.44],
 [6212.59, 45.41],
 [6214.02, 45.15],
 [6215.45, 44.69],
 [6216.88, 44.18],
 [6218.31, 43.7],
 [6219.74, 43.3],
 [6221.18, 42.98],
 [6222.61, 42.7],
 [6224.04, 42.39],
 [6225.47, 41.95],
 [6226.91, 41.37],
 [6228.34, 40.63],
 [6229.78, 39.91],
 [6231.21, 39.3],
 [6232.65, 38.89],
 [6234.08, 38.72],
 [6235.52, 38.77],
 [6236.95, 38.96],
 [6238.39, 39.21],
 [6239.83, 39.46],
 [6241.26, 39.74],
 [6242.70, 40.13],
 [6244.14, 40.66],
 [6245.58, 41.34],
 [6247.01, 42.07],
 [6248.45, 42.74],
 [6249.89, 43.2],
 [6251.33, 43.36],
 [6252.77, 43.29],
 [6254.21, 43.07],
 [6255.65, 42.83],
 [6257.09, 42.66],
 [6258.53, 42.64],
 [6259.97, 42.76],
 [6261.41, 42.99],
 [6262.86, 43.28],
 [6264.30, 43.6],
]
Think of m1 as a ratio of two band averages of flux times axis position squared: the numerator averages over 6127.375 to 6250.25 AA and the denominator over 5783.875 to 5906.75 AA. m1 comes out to 1.18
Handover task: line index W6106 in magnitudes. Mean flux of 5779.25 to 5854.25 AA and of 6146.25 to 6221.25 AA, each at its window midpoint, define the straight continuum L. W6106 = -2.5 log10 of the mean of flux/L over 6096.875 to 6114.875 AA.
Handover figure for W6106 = 0.03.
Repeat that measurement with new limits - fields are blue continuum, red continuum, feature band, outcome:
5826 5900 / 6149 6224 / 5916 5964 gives 0.05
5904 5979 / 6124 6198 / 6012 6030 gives 0.11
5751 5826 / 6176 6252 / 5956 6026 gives 0.11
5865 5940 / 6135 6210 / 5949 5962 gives 0.08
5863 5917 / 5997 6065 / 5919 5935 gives -0.08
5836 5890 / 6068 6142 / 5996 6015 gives 0.08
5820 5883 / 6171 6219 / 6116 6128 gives 0.10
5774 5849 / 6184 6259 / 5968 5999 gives 0.06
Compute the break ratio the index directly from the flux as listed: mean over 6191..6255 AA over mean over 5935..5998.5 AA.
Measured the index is 1.13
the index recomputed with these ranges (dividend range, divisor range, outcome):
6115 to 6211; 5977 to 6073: 1.12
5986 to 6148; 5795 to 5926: 0.97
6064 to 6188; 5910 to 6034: 1.03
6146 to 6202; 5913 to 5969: 1.06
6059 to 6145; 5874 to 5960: 1.01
